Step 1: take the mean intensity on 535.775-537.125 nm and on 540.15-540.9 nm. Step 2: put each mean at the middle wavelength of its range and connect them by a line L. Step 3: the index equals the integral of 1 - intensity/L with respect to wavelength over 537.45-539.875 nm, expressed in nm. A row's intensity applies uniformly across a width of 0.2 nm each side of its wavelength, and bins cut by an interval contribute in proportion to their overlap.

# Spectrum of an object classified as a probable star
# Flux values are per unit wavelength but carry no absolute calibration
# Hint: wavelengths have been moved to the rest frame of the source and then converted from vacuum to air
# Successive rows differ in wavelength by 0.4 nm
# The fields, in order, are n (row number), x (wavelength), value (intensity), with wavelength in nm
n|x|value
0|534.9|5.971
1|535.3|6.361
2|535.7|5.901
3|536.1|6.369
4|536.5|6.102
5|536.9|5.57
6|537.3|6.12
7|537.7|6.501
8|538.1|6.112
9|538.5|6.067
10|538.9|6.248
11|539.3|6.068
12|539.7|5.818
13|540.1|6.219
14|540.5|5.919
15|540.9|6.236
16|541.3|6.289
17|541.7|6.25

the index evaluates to -0.04 nm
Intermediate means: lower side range 6.01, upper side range 6.06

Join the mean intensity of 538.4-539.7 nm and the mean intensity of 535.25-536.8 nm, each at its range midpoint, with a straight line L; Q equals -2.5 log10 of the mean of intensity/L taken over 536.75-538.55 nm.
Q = 0.00 mag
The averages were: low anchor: 6.13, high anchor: 6.08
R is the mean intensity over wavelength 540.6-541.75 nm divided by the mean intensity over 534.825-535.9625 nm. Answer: 1.0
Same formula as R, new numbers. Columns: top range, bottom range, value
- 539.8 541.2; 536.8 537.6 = 1.03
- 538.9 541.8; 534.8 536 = 1.00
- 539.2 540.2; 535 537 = 0.99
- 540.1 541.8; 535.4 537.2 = 1.03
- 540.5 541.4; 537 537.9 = 0.99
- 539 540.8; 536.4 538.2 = 0.99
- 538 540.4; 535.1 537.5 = 1.00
